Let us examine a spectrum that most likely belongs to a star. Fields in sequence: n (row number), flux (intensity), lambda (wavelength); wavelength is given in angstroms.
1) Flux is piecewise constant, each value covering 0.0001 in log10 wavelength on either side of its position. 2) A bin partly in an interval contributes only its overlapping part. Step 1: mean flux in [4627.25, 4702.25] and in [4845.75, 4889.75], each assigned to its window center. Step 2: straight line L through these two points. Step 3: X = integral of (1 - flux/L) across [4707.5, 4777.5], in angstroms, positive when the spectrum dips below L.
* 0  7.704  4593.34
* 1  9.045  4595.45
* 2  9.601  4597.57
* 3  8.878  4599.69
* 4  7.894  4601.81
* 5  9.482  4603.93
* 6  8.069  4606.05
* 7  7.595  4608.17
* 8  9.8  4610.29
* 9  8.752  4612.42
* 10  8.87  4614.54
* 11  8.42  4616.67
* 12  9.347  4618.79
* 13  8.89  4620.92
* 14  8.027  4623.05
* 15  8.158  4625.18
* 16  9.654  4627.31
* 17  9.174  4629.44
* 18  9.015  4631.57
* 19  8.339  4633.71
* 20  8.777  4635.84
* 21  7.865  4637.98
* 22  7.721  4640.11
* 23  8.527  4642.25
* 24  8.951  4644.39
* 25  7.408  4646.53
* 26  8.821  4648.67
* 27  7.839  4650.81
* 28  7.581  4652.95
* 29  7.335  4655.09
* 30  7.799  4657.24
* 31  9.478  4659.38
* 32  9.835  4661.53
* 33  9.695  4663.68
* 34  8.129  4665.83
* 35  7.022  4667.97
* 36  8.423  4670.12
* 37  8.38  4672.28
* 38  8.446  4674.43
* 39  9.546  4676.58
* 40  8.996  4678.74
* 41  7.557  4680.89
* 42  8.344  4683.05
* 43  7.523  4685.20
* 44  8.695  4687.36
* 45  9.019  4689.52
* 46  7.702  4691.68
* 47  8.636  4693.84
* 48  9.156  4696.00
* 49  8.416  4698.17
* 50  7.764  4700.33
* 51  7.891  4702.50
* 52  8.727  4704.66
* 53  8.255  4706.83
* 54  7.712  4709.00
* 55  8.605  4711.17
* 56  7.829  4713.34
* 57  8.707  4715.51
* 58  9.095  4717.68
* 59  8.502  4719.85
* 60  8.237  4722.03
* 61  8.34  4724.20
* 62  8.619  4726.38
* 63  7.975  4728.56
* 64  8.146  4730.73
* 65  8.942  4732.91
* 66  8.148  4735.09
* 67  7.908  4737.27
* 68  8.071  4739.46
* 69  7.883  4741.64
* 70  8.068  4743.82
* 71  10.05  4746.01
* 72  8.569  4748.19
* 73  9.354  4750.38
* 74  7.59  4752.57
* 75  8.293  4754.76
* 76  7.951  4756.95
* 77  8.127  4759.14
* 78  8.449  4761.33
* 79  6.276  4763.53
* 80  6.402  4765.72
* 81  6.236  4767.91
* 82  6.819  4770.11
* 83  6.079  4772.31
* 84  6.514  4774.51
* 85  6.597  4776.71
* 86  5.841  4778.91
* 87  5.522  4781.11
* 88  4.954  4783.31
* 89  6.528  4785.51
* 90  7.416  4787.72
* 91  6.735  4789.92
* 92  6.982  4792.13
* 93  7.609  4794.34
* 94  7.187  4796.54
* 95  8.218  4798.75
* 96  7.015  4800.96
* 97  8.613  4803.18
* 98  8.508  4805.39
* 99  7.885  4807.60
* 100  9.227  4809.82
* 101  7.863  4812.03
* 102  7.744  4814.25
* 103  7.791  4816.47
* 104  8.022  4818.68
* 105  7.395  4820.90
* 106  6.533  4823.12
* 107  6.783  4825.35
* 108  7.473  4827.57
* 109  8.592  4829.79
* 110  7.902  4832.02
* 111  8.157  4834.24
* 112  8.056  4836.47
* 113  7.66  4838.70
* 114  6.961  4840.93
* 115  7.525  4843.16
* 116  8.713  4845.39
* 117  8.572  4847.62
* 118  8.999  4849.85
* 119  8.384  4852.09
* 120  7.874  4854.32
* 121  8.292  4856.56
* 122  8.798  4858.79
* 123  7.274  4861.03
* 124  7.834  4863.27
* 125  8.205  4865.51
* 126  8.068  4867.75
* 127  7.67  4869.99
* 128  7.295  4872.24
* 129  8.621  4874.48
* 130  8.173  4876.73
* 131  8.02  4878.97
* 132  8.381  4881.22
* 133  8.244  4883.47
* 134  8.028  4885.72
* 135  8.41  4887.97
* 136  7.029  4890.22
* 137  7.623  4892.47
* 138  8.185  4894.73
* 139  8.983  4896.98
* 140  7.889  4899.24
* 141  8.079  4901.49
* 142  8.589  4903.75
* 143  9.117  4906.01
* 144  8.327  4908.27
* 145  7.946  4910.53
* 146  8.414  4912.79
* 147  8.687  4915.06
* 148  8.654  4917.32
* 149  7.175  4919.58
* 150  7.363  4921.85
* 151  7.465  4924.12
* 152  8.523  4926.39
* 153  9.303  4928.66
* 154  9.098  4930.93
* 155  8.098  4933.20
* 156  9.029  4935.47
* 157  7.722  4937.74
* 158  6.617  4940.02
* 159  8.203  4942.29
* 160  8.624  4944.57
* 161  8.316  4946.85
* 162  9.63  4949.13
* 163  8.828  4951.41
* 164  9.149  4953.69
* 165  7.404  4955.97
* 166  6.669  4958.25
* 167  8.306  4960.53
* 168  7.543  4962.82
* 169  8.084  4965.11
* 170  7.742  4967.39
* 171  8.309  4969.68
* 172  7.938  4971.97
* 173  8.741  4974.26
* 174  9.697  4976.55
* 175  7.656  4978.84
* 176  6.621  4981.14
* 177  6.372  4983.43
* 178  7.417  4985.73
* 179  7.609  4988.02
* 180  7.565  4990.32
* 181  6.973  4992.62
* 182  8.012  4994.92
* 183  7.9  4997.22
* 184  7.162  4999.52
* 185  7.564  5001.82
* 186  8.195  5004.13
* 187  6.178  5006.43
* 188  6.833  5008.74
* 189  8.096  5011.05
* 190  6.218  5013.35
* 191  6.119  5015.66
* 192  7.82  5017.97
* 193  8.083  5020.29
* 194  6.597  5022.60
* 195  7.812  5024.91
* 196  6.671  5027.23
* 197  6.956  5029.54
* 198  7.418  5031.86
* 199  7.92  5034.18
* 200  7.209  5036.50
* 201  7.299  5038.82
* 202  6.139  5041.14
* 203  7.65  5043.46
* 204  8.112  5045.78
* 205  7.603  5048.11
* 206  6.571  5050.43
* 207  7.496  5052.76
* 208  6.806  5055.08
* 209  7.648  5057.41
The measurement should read 3.2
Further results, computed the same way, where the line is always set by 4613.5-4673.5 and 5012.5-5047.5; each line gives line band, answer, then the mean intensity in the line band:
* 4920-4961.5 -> -4.0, 8.22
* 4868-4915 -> -3.0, 8.16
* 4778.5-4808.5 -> 3.3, 7.1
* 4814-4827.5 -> 0.9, 7.36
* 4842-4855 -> -0.9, 8.36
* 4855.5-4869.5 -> -0.5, 8.06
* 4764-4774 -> 2.1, 6.39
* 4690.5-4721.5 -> -0.3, 8.36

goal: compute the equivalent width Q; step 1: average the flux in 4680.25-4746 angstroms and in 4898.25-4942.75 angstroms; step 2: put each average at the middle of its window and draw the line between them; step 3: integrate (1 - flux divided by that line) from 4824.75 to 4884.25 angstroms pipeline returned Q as 1.6 angstroms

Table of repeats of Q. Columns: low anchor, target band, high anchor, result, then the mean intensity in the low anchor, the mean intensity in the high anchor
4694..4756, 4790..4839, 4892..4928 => 3.2 angstroms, 8.39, 8.21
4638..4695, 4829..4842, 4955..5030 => 0.1 angstroms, 8.36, 7.48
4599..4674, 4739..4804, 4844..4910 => 7.9 angstroms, 8.51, 8.19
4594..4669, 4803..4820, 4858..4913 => 0.2 angstroms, 8.56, 8.12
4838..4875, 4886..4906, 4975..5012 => -0.7 angstroms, 8.04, 7.5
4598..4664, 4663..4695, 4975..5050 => 0.1 angstroms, 8.58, 7.36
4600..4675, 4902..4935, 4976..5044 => -3.3 angstroms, 8.5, 7.3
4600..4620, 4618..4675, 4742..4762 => 1.2 angstroms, 8.7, 8.47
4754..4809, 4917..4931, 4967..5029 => -1.5 angstroms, 7.07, 7.47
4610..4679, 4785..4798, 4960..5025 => 1.6 angstroms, 8.56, 7.54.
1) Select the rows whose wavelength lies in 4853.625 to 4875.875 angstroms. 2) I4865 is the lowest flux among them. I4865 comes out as 7.274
